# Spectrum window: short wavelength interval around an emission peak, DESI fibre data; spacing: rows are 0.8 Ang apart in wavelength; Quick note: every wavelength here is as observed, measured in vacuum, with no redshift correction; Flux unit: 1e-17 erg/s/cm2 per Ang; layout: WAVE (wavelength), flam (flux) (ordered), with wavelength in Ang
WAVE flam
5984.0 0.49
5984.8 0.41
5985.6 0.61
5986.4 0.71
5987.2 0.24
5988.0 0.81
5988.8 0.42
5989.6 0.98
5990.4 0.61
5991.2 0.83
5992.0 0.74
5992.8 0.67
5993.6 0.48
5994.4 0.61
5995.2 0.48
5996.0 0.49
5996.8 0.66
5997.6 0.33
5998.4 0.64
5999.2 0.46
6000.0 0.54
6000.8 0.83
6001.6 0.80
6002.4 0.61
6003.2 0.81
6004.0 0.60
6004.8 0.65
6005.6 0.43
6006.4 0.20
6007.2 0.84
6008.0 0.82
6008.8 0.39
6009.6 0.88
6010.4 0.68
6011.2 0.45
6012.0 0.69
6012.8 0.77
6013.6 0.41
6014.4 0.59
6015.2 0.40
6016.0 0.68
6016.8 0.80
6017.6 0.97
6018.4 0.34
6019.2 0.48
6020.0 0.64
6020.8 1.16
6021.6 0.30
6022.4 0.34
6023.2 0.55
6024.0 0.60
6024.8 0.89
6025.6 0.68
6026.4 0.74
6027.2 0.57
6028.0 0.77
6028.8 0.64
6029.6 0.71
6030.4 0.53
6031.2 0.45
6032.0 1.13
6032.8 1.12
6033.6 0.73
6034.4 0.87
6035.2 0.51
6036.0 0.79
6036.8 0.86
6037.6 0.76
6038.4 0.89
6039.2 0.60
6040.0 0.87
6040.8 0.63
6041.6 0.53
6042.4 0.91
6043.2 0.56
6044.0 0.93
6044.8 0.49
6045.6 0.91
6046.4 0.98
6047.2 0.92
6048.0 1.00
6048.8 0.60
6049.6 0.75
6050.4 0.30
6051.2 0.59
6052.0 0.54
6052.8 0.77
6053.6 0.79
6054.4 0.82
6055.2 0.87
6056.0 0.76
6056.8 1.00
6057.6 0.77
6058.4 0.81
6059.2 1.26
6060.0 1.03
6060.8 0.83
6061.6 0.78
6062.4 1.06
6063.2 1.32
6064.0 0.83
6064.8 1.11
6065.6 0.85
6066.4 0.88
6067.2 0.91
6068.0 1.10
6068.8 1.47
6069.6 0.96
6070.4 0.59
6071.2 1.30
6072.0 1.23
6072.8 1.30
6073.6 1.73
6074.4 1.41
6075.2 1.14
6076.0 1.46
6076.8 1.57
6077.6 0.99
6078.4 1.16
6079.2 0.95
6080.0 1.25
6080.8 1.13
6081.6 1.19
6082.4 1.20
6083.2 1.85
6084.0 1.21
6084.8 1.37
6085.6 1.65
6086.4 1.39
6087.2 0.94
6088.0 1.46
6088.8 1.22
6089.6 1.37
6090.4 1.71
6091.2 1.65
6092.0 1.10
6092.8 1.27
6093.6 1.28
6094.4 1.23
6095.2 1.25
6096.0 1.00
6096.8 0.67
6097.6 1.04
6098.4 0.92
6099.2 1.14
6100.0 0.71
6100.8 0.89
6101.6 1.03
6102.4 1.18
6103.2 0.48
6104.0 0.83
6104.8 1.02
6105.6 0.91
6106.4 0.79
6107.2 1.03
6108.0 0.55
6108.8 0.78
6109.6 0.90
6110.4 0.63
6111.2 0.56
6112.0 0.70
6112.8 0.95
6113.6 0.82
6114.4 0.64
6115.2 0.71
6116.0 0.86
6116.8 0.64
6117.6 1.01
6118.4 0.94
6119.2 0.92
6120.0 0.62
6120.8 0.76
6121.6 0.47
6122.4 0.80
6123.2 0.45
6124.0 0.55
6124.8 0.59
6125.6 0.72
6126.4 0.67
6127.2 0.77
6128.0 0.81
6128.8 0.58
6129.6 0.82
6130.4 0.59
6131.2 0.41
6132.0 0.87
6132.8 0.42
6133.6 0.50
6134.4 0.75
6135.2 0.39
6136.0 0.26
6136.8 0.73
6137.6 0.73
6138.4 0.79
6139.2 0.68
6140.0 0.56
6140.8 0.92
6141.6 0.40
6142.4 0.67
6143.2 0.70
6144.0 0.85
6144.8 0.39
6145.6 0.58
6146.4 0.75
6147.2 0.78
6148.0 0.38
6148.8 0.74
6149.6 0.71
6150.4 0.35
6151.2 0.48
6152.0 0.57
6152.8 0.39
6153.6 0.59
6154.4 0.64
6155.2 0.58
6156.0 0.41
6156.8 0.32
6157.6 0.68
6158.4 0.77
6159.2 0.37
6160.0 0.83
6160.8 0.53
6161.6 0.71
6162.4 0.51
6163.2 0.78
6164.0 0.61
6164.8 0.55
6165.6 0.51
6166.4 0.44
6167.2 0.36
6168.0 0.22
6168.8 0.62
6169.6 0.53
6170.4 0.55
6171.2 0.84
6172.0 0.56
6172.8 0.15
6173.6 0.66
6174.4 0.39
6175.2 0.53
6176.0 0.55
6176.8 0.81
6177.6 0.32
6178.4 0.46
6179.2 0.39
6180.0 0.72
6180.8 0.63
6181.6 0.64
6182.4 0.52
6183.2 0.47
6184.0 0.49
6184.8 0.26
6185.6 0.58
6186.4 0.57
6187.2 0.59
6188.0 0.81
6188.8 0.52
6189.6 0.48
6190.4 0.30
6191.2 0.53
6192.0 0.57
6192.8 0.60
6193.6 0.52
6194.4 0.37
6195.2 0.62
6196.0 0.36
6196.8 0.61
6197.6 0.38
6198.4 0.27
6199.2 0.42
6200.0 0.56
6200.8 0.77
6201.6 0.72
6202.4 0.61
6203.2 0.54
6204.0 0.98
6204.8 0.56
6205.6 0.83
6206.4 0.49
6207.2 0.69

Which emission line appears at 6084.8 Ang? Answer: C III] 1909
